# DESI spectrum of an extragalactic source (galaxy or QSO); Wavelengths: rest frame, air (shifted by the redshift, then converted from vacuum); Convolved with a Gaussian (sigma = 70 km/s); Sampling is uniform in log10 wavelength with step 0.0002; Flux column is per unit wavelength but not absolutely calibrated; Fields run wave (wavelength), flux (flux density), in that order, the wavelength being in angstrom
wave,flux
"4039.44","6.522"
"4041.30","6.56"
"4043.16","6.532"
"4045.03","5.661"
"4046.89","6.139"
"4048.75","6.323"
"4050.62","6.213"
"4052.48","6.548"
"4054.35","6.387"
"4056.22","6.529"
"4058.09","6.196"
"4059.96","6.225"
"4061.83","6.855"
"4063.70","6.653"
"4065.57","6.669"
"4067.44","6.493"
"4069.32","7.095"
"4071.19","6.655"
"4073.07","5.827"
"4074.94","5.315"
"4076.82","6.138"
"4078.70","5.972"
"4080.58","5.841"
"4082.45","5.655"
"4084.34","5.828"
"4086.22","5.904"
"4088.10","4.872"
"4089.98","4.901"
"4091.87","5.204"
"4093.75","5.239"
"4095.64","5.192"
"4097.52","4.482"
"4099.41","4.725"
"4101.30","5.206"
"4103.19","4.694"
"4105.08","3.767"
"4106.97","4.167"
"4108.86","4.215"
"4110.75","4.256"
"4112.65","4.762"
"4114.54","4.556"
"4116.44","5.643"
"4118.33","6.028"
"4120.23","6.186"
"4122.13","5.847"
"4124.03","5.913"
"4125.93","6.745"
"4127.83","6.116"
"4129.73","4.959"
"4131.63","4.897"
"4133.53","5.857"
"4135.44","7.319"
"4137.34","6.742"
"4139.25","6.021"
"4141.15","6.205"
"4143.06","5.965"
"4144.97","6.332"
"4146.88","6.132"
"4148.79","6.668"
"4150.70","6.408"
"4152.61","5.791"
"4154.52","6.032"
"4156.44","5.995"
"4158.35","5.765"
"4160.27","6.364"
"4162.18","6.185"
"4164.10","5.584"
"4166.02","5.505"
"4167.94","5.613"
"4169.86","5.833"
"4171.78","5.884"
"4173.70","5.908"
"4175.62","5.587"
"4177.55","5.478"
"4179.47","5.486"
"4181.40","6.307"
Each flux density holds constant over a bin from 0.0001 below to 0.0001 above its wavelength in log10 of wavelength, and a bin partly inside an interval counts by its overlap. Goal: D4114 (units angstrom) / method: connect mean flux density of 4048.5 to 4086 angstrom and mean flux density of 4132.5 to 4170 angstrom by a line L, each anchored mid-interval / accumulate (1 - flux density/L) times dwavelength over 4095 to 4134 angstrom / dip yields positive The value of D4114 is 6.5 angstrom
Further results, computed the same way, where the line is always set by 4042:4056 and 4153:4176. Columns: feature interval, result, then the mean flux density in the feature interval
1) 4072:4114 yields 7.0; 5.1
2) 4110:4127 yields 1.3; 5.57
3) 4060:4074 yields -0.8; 6.58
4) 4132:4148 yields -0.9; 6.27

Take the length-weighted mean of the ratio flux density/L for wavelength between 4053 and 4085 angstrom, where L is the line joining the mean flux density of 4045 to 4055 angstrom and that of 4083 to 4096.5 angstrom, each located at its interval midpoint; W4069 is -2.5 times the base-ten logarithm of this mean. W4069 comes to -0.08 mag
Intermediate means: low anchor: 6.26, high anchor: 5.31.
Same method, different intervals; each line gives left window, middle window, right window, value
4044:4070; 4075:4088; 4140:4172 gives 0.096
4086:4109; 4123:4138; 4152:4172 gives -0.135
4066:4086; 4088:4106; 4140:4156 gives 0.257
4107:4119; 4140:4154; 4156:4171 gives -0.128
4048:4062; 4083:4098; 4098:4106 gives -0.043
